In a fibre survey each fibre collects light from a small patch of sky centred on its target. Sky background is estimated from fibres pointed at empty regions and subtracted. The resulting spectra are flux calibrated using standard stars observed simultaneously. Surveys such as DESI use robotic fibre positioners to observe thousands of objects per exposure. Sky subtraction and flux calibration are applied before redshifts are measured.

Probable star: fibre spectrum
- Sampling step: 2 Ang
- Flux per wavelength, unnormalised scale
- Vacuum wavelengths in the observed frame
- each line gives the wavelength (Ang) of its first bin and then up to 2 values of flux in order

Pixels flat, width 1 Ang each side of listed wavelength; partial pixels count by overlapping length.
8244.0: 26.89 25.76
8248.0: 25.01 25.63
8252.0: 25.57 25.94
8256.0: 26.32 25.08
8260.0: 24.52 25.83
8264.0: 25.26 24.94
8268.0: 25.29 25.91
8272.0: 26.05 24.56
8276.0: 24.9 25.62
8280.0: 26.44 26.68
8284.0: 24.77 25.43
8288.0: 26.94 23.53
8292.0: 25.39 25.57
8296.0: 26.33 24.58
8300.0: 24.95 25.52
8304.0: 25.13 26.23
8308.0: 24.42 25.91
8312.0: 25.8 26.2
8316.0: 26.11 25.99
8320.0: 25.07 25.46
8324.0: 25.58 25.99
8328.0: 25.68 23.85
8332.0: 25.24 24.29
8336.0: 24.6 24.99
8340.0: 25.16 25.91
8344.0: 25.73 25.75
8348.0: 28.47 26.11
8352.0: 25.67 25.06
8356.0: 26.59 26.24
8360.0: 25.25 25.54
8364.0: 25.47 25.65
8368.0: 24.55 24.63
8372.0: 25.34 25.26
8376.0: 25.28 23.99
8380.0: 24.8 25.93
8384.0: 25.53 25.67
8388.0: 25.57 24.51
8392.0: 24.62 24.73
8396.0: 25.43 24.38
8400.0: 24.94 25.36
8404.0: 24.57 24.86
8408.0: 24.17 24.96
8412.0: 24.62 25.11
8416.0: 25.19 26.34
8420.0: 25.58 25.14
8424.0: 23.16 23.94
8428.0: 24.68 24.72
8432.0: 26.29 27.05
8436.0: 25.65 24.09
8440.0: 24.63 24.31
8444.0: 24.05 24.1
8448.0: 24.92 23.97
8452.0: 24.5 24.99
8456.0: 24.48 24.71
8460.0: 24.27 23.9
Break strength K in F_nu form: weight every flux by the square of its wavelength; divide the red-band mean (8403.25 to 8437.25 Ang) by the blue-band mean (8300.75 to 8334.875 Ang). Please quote 1.0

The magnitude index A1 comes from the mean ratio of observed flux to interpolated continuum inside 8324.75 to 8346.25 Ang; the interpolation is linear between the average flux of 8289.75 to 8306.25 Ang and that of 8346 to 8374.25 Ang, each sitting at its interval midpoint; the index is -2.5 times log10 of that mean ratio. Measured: 0.015 mag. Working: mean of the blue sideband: 25.3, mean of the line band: 25.2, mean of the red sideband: 25.7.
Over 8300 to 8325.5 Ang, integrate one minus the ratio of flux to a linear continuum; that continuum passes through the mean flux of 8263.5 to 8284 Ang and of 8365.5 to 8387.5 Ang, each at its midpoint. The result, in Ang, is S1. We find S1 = -0.2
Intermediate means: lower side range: 25.5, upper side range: 25.1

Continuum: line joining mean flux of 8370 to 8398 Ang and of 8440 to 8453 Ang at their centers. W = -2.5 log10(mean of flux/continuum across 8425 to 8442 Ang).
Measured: -0.03 mag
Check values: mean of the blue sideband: 25.1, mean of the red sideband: 24.3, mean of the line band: 25.1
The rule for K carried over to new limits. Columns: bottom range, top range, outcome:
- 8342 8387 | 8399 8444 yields 0.99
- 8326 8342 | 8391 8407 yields 1.01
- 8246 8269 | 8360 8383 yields 1.02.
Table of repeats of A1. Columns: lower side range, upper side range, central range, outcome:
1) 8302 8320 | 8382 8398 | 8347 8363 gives -0.03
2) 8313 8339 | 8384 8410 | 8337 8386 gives -0.02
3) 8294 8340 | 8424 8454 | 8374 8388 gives -0.01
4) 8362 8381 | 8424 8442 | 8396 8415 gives 0.01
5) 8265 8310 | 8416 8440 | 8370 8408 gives 0.01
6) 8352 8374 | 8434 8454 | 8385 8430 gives 0.00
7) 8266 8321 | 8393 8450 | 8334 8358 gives -0.02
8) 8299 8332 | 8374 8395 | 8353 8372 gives -0.01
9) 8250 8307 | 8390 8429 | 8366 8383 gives 0.00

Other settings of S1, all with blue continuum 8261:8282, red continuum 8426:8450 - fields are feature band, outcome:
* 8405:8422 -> -0.1 Ang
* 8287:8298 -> 0.0 Ang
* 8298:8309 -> 0.1 Ang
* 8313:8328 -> -0.3 Ang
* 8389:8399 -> 0.1 Ang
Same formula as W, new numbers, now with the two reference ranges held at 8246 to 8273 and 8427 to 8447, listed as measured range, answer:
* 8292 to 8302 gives 0.00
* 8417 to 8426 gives 0.00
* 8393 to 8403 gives 0.00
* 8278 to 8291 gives -0.01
